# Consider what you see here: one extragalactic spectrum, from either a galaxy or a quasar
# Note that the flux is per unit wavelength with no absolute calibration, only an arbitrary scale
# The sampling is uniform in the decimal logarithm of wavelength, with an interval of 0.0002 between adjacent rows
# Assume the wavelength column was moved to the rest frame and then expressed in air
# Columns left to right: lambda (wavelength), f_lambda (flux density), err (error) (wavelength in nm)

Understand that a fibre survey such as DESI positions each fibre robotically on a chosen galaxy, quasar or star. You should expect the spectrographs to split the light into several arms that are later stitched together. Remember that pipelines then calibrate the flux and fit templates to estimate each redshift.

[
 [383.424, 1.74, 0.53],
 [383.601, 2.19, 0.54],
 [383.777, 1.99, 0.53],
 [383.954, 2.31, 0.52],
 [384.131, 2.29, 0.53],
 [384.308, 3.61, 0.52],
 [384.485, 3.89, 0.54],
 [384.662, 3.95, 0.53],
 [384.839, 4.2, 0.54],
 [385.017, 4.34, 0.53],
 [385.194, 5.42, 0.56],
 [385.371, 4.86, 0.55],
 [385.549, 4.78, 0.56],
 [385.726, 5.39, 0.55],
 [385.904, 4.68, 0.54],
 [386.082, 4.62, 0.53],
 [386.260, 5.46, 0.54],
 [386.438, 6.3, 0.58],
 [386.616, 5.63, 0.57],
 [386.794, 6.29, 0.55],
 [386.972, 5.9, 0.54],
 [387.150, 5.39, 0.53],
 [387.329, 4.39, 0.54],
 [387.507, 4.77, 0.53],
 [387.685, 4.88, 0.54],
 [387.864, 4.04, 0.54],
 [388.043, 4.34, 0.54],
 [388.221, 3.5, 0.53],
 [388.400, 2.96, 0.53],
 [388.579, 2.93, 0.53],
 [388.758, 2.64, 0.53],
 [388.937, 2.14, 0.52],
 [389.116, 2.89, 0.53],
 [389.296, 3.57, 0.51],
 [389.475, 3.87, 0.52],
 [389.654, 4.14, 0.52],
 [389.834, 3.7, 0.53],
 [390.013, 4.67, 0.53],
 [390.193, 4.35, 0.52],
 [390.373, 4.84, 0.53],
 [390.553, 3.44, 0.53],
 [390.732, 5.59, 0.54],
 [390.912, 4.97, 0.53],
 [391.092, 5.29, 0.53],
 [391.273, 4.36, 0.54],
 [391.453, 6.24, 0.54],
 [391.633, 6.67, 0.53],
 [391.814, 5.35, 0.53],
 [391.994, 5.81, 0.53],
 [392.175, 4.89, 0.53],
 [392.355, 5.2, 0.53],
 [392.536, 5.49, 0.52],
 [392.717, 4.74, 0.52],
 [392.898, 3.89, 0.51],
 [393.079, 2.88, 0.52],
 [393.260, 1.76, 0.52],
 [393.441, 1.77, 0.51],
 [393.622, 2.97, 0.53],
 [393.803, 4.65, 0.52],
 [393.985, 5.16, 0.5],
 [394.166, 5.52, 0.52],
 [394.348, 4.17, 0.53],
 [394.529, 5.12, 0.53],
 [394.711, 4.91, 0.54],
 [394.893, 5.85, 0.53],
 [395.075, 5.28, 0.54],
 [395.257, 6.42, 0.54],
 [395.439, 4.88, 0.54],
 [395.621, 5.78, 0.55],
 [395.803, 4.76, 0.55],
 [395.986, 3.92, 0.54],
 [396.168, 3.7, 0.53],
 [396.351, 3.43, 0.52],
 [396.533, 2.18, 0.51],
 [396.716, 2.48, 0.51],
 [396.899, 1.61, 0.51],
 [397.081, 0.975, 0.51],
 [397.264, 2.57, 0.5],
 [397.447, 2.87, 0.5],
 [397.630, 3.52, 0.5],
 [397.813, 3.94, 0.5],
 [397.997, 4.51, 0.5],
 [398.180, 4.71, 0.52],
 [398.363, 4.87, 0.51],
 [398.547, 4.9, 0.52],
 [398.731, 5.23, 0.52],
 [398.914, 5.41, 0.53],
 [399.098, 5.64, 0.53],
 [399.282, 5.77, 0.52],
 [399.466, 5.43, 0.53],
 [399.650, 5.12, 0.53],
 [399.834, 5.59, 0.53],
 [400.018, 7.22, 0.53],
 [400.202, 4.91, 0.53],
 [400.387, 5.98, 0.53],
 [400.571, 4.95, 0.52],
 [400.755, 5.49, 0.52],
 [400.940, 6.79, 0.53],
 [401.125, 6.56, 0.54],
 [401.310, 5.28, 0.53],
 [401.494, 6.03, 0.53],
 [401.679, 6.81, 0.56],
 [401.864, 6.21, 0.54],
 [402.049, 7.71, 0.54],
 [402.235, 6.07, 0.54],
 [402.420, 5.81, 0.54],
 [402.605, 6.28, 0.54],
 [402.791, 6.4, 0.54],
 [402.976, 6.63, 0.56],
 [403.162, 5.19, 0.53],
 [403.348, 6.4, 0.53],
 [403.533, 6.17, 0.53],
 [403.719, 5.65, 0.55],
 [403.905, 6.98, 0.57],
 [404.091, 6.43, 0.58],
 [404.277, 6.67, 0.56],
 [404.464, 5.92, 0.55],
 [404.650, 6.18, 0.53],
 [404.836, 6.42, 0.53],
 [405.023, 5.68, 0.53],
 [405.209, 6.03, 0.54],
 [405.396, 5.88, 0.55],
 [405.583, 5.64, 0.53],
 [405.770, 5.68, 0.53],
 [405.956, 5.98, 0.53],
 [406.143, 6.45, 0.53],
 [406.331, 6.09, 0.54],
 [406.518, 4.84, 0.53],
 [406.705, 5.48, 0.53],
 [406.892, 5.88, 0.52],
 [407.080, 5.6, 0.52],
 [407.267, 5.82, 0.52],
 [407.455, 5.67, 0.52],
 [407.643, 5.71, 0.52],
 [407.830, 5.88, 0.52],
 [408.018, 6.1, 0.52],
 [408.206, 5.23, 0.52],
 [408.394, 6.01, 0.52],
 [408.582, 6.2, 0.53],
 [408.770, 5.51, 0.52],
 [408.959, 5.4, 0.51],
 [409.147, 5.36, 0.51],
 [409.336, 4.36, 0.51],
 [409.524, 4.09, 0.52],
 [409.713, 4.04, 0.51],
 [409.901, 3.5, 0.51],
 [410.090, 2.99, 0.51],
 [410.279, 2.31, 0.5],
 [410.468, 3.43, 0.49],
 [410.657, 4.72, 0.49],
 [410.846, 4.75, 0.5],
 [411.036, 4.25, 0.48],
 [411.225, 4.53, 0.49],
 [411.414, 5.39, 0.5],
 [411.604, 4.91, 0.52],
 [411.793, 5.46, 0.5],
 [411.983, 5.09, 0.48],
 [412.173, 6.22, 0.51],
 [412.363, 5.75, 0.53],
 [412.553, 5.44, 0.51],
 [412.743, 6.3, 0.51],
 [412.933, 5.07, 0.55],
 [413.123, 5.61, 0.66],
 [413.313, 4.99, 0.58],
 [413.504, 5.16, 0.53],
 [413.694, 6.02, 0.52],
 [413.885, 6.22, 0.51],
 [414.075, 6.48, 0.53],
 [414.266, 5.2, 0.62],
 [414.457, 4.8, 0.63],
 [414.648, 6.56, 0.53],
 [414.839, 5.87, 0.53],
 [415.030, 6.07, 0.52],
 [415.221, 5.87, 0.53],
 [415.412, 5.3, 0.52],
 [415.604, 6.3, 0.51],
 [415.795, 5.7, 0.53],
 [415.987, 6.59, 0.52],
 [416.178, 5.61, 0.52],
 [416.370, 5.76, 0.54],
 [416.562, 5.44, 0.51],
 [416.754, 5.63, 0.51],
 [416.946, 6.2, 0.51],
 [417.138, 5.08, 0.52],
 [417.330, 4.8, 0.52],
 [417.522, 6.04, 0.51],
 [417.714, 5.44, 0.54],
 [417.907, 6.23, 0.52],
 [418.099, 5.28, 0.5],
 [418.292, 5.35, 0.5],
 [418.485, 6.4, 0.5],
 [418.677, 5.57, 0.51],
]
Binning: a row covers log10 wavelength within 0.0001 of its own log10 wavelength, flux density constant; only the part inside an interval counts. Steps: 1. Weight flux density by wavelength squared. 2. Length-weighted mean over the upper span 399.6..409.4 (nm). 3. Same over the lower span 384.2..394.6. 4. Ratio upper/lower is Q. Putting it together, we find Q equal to 1.44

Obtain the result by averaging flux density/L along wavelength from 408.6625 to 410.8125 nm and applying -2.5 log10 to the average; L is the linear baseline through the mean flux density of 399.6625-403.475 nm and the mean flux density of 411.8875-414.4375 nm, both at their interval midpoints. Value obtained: 0.35 mag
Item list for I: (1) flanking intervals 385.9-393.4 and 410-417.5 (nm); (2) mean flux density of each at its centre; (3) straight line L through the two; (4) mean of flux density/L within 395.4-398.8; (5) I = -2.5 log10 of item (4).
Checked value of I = 0.272 mag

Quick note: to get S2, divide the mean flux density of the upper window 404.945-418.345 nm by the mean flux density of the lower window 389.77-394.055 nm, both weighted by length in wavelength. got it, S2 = 1.20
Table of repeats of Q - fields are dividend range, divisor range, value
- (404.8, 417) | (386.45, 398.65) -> 1.39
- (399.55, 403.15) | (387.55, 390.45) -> 1.74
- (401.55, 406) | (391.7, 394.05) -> 1.56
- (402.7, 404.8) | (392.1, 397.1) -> 1.59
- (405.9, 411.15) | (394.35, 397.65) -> 1.37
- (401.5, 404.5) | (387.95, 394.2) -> 1.60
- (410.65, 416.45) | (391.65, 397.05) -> 1.43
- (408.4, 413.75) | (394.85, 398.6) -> 1.34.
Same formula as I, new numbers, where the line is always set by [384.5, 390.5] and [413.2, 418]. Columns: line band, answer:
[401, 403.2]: -0.23 mag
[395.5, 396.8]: 0.26 mag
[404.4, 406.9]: -0.12 mag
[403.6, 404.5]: -0.22 mag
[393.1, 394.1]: 0.39 mag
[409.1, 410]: 0.28 mag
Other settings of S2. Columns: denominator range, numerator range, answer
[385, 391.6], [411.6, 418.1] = 1.25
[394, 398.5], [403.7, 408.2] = 1.45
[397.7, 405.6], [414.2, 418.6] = 0.98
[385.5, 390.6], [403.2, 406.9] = 1.38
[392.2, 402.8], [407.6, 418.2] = 1.11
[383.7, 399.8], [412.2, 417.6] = 1.31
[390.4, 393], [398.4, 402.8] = 1.15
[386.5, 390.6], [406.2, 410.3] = 1.24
